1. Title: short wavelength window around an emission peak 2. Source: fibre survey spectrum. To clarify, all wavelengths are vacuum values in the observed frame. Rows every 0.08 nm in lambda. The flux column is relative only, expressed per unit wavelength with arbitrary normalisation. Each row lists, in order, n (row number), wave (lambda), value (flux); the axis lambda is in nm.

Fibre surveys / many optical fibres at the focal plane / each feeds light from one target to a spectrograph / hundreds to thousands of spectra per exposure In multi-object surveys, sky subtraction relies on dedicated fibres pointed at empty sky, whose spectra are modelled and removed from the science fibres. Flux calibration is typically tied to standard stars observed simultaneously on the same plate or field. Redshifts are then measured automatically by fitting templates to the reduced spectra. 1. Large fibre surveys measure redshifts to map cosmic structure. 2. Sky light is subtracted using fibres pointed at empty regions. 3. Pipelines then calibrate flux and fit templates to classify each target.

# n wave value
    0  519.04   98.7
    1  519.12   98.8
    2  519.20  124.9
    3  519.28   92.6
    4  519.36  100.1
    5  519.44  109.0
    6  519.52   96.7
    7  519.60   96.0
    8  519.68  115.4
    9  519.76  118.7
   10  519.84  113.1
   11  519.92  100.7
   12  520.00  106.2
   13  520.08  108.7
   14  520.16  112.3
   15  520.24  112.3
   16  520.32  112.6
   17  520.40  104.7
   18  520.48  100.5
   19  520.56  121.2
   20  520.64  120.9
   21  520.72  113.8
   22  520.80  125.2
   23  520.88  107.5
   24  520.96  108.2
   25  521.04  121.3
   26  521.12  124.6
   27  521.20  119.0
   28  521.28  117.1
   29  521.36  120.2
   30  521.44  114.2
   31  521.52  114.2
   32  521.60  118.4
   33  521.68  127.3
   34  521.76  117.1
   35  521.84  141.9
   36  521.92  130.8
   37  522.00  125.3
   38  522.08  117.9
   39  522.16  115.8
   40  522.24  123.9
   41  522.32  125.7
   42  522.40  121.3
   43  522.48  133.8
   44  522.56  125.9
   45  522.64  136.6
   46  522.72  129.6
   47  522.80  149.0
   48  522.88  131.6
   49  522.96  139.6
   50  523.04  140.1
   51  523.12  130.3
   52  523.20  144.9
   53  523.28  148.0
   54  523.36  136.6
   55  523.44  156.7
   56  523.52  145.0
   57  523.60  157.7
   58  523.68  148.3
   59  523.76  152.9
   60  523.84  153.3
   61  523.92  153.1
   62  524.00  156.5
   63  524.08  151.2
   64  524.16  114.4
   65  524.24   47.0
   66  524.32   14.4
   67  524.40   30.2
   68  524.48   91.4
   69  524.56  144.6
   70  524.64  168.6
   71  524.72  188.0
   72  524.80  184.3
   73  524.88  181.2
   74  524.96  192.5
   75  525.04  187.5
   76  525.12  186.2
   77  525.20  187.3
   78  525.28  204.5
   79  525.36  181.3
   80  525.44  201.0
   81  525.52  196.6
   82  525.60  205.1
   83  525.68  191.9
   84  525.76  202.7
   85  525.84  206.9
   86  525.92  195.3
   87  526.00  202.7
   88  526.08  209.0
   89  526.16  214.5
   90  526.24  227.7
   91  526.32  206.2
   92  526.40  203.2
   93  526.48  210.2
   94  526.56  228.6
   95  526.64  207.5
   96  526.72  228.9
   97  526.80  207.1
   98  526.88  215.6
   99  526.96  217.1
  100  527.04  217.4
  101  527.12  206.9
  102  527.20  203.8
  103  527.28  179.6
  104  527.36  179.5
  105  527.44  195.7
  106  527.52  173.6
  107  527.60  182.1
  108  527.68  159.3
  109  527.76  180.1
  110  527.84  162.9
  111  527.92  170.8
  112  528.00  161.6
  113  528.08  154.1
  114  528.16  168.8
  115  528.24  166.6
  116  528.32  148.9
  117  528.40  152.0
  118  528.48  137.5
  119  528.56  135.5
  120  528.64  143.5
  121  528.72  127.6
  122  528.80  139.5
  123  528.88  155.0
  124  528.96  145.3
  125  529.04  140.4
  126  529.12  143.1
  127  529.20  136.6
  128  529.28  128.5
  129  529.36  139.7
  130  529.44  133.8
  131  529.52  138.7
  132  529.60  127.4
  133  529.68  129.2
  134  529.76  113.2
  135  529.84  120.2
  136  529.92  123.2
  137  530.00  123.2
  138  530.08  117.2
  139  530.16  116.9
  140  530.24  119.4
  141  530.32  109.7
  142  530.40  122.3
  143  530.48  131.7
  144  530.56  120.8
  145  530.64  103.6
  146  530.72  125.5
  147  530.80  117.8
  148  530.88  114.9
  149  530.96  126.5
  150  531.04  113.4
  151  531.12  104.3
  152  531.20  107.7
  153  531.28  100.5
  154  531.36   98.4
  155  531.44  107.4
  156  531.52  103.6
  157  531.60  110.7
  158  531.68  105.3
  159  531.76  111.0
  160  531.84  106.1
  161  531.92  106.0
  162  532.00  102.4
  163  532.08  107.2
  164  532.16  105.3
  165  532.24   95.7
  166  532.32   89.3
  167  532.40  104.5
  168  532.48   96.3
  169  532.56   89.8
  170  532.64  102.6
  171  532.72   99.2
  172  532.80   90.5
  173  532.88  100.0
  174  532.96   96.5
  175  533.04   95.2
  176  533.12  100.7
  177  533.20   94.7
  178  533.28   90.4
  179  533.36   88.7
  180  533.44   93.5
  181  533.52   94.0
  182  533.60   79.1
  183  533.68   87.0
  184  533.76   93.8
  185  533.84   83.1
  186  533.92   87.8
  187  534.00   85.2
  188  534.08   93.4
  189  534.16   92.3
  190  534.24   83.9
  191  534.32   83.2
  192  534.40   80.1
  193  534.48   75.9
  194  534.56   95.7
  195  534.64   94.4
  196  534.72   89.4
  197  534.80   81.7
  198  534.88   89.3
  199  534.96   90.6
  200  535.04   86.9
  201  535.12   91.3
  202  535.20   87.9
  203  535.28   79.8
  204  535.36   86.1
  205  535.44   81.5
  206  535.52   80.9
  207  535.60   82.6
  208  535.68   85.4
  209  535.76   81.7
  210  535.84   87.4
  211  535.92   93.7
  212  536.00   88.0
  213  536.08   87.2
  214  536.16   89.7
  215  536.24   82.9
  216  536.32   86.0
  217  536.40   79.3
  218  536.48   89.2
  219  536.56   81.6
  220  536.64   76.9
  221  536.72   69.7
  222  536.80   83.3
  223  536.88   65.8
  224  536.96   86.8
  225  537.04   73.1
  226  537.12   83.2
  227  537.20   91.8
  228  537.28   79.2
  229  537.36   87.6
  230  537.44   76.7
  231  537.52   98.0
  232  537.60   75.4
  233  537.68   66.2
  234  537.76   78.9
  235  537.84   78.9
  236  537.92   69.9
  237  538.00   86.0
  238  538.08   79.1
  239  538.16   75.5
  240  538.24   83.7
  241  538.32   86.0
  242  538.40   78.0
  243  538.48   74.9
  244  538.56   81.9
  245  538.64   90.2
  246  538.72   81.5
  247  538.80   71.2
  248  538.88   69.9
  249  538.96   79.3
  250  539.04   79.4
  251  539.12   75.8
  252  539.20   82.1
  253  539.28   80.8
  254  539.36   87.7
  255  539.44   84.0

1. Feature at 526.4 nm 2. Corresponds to C IV 1549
